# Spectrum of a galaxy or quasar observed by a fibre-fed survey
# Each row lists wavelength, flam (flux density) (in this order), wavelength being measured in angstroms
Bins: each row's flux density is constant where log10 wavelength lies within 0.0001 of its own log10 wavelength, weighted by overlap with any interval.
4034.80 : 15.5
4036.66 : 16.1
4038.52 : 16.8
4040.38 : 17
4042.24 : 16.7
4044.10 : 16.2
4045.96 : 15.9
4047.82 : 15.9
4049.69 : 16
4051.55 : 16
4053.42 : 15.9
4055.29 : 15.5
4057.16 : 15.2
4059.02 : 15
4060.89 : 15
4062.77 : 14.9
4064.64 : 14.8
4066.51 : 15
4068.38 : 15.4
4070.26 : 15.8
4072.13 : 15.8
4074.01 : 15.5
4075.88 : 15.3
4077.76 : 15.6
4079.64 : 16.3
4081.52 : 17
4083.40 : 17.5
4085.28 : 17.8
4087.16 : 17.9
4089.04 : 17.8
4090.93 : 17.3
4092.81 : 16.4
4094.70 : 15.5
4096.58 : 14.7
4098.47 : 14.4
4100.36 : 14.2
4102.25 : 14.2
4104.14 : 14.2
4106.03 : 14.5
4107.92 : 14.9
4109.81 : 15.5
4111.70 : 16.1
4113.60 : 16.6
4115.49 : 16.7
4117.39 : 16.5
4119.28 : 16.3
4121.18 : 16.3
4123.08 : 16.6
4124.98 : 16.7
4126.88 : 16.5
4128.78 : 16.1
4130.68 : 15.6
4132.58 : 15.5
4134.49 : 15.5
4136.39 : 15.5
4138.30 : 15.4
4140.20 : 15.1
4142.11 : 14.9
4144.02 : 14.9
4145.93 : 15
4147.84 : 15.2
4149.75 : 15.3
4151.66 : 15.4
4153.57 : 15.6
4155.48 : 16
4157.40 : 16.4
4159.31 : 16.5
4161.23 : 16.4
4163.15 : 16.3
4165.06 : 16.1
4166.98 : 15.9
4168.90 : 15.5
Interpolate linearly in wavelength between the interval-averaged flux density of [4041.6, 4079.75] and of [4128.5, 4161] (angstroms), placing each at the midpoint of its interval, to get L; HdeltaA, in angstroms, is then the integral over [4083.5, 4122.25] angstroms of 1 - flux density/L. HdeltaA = -0.9 angstroms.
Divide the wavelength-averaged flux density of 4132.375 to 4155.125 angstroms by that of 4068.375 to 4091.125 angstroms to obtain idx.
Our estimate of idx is 0.92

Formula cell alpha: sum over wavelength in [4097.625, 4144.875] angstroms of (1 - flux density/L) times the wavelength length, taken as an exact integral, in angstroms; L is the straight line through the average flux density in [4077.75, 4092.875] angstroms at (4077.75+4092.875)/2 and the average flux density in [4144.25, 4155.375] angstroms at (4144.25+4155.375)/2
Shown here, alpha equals 1.73 angstroms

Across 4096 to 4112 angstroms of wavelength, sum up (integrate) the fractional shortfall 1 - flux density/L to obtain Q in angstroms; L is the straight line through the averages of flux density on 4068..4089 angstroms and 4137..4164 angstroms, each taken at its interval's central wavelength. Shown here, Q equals 1.44 angstroms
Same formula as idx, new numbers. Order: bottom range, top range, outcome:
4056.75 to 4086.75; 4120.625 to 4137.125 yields 1.02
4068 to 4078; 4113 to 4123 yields 1.06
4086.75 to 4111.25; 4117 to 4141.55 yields 1.03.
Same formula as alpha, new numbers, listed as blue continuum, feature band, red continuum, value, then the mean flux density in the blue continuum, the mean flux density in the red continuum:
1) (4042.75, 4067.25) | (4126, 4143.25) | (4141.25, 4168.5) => 0.1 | 15.5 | 15.7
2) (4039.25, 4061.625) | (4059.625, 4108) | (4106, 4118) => 0.6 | 15.9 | 15.9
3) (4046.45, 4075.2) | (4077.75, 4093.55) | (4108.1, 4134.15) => -1.4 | 15.5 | 16.2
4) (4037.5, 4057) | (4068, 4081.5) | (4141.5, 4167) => 0.2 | 16.2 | 15.7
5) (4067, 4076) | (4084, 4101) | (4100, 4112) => -1.3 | 15.6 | 14.8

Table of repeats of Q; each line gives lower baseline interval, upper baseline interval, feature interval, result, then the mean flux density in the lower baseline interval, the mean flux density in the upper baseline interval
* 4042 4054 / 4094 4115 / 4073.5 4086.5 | -0.9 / 16.1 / 15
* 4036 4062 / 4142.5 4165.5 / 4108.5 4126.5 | -0.6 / 15.9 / 15.7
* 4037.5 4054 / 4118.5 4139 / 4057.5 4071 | 0.9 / 16.3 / 16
